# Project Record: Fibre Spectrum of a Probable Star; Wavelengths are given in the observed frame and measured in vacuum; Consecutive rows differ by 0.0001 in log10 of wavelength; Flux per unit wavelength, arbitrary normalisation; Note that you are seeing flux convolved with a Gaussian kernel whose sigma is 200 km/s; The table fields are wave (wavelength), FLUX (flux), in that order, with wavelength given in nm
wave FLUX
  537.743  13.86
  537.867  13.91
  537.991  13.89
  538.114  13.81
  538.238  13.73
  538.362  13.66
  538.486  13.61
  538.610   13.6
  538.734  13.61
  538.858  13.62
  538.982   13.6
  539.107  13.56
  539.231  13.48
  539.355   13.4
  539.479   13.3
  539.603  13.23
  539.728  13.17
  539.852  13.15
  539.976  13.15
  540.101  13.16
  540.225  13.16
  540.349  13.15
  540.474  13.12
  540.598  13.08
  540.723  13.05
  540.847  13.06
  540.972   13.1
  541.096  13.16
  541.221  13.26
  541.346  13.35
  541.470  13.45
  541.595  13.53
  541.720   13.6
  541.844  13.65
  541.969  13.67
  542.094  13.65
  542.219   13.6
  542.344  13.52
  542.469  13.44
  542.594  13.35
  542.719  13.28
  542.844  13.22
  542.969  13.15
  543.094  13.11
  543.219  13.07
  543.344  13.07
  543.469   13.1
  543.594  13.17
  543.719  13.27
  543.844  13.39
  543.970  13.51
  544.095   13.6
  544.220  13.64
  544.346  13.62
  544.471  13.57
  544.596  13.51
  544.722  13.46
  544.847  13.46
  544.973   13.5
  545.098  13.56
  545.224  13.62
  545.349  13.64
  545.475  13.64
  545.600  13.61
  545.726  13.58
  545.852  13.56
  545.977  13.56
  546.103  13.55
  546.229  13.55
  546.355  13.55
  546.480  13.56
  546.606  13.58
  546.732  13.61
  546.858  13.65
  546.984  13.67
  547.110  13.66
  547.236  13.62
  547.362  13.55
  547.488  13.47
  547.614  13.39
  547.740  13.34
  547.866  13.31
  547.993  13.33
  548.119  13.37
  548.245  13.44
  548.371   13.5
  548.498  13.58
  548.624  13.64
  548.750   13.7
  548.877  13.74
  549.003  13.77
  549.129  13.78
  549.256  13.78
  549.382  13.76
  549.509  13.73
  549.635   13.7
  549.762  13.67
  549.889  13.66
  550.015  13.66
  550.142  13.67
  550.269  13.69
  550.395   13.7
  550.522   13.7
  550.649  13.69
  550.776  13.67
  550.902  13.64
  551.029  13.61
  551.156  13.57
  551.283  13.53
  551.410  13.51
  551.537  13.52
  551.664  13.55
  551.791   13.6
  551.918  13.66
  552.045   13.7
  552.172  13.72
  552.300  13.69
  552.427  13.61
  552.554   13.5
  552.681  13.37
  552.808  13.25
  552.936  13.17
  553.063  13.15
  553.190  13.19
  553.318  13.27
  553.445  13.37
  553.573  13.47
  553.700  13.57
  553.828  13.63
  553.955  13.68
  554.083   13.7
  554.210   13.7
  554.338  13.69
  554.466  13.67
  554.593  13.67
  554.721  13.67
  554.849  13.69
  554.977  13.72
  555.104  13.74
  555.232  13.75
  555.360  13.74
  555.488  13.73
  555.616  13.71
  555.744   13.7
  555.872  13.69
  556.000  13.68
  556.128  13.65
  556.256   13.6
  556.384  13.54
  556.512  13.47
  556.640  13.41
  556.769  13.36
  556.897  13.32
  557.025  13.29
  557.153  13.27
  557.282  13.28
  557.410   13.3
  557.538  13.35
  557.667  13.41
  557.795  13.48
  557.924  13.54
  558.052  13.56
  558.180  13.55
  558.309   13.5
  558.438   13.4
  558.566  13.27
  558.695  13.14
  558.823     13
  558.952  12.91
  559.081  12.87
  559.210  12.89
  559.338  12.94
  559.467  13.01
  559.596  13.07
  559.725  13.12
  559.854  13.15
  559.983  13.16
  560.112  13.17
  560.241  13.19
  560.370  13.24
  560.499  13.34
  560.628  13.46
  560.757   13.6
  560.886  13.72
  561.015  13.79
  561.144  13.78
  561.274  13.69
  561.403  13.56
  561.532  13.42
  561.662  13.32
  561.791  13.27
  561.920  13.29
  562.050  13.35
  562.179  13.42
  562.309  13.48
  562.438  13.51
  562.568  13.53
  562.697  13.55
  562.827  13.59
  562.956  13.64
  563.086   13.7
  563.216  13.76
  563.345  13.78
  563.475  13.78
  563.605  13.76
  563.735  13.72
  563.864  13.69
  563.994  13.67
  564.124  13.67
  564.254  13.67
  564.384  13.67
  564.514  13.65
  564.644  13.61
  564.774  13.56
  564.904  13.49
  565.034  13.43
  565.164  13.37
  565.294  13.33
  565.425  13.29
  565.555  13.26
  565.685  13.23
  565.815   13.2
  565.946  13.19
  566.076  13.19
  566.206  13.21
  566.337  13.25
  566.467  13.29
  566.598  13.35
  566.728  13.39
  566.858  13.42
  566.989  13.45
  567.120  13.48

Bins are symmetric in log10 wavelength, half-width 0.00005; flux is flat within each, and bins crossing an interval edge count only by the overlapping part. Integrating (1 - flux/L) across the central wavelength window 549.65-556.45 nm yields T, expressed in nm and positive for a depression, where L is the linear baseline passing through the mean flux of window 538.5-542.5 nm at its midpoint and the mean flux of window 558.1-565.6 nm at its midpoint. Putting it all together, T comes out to -0.10 nm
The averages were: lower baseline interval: 13.4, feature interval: 13.6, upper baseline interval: 13.4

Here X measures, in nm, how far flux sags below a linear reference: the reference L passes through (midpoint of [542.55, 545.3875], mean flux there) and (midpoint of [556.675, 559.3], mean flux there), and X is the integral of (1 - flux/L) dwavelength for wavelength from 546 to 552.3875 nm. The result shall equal -0.12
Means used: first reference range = 13.4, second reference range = 13.3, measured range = 13.6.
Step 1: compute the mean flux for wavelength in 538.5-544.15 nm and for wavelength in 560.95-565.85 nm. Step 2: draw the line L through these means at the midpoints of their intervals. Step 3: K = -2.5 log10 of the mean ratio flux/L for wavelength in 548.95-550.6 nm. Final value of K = -0.02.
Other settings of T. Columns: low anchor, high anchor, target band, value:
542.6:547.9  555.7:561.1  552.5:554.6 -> -0.01 nm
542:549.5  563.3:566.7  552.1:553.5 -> 0.01 nm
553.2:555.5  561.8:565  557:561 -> 0.10 nm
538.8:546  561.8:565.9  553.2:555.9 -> -0.03 nm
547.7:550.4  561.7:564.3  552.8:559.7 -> 0.09 nm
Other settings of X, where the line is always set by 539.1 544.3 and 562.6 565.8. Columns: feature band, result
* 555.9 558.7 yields 0.01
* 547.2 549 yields -0.02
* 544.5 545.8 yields -0.02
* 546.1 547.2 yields -0.02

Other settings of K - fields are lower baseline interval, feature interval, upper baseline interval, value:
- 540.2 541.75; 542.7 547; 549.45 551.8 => -0.006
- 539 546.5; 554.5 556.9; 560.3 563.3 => -0.012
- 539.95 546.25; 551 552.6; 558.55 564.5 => -0.015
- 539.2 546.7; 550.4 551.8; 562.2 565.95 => -0.012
